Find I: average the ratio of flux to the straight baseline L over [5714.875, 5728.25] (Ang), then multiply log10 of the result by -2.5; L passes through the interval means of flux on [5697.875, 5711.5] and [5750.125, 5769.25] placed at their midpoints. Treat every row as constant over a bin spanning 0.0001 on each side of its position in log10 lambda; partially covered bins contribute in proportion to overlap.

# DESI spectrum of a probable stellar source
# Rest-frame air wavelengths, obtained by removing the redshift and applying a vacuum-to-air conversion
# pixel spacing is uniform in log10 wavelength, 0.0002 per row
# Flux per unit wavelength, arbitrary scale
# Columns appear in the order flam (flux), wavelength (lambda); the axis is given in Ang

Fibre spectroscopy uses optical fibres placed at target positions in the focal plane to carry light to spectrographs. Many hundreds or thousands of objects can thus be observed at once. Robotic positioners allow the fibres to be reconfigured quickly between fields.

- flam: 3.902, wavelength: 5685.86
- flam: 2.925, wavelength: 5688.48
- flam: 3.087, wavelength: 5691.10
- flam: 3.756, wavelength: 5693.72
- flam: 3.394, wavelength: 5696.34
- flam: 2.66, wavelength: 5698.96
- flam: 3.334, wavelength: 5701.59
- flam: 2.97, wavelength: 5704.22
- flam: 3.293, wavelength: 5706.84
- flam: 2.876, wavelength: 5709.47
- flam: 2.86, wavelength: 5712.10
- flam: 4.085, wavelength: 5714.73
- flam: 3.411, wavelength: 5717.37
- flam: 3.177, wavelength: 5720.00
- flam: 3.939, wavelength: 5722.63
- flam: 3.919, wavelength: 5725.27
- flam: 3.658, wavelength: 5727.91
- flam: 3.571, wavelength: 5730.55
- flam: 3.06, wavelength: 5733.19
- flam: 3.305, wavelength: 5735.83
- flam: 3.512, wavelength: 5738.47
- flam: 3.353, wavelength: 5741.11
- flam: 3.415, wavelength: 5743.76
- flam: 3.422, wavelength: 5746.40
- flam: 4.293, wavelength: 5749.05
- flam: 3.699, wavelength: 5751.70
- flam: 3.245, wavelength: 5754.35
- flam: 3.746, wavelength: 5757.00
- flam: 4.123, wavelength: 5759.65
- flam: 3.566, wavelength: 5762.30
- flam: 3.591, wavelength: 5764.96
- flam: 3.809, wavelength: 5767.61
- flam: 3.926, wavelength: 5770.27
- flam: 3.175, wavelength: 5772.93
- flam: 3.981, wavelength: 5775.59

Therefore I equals -0.13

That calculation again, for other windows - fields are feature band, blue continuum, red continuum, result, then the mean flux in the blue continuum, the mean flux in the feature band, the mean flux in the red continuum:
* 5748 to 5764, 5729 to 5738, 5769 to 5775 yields -0.082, 3.34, 3.76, 3.6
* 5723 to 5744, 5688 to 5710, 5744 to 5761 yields 0.009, 3.16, 3.5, 3.73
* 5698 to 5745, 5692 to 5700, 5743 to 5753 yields 0.045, 3.28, 3.36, 3.72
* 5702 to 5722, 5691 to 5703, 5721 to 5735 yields 0.052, 3.26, 3.27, 3.61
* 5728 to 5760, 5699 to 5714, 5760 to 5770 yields -0.017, 3.07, 3.55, 3.73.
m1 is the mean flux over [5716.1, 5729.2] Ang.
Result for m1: 3.62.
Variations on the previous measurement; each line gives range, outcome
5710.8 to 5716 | 3.47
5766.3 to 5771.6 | 3.86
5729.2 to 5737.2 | 3.31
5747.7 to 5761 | 3.82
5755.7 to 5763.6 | 3.82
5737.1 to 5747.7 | 3.43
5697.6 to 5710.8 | 3.03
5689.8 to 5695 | 3.42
